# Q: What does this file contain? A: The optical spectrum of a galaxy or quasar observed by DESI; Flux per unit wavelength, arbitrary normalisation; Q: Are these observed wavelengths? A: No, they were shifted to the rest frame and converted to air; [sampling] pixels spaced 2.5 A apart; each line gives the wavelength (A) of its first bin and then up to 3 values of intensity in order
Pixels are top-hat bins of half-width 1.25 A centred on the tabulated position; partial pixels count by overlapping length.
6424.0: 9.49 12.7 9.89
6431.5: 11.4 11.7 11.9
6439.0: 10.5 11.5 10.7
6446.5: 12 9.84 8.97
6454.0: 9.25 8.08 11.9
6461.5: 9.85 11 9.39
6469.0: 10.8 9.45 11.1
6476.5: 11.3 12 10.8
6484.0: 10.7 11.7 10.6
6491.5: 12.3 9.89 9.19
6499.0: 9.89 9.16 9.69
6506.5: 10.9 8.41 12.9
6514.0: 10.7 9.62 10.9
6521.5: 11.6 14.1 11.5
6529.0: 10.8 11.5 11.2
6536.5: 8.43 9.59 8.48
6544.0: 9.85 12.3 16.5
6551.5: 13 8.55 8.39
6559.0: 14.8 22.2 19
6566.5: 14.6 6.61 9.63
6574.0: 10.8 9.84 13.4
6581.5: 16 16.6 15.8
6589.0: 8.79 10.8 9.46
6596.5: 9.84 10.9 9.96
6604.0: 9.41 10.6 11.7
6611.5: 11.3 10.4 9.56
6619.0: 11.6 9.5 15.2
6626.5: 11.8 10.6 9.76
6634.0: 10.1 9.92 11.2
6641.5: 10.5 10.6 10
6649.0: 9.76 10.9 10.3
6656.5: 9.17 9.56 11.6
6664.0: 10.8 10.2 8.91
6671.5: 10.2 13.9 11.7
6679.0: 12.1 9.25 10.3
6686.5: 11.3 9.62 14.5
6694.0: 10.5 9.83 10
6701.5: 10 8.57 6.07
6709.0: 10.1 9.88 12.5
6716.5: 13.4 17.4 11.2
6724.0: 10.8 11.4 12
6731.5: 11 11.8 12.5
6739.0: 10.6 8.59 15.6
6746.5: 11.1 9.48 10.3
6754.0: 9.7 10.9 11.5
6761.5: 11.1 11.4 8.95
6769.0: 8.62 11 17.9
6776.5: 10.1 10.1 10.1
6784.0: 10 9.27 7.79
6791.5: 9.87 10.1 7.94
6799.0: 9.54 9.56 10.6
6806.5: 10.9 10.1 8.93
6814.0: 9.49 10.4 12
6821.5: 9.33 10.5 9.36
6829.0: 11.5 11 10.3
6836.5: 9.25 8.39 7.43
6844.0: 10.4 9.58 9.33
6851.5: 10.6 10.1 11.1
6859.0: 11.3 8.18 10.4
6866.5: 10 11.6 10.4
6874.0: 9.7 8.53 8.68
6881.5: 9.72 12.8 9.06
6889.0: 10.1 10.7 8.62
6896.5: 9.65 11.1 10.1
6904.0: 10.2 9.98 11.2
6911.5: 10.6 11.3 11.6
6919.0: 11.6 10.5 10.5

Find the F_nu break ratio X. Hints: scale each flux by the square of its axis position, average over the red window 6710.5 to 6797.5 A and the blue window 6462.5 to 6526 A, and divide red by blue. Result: 1.1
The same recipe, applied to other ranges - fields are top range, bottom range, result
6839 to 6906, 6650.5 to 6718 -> 0.99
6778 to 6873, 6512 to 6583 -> 0.90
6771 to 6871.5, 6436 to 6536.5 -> 1.05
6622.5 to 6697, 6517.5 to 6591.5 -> 0.91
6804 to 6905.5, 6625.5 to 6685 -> 1.01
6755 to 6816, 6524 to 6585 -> 0.90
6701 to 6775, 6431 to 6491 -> 1.14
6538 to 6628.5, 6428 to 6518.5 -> 1.16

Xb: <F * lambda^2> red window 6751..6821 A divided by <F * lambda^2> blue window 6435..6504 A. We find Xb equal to 1.08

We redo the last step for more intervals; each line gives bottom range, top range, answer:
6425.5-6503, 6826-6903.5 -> 1.06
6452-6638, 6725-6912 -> 1.00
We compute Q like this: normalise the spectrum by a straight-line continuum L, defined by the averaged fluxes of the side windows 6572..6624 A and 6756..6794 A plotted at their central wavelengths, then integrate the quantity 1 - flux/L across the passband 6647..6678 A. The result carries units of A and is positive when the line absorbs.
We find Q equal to 1.4 A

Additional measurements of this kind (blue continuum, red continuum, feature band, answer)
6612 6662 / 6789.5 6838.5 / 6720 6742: -2.1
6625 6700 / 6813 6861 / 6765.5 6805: 0.5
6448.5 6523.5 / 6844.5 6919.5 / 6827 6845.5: 1.0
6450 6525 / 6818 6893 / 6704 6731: -2.9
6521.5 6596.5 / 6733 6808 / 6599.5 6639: 3.0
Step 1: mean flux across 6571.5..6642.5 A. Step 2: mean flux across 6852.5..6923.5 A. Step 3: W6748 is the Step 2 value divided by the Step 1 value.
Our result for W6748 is 0.9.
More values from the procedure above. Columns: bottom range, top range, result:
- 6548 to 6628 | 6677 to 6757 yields 0.91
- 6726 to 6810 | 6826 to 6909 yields 0.94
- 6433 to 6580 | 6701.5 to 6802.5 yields 0.97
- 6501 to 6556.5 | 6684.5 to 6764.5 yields 1.02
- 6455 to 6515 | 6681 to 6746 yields 1.06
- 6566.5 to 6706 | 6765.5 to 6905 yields 0.93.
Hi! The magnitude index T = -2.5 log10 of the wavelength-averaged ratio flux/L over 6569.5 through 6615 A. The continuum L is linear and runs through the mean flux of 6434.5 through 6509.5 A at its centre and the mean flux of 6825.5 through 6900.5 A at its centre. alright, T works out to -0.10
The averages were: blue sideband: 10.5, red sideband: 9.97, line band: 11.3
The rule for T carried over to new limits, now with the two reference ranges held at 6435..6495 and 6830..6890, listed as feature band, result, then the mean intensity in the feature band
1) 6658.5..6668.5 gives -0.02 mag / 10.5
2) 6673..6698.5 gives -0.10 mag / 11.2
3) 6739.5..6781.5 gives -0.09 mag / 11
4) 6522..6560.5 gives -0.08 mag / 11.3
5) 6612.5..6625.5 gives -0.09 mag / 11.3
